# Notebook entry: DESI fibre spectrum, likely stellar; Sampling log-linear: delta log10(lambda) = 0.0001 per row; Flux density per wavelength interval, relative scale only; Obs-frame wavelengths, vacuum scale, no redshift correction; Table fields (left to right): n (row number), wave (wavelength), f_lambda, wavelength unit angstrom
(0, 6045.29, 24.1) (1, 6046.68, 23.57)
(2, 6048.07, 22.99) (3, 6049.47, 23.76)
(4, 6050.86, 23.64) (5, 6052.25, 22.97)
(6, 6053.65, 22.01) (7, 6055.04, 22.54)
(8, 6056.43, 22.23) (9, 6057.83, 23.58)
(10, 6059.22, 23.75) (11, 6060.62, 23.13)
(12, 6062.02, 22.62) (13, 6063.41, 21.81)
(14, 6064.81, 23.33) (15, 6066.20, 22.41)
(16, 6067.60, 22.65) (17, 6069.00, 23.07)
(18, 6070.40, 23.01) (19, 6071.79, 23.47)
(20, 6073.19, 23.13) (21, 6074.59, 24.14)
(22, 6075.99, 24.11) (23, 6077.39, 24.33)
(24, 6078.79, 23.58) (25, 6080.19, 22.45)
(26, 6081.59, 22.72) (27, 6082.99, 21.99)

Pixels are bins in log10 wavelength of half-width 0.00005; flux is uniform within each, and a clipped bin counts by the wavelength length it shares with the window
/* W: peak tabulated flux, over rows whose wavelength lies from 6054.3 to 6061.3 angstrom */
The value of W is 23.75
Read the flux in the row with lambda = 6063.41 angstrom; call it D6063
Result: 21.81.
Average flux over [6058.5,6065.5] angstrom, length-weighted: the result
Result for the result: 22.9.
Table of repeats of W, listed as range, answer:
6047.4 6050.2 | 23.76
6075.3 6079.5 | 24.33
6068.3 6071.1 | 23.07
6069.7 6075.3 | 24.14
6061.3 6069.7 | 23.33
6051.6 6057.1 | 22.97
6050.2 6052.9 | 23.64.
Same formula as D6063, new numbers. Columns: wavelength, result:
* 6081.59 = 22.72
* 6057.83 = 23.58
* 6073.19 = 23.13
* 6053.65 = 22.01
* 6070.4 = 23.01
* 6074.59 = 24.14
